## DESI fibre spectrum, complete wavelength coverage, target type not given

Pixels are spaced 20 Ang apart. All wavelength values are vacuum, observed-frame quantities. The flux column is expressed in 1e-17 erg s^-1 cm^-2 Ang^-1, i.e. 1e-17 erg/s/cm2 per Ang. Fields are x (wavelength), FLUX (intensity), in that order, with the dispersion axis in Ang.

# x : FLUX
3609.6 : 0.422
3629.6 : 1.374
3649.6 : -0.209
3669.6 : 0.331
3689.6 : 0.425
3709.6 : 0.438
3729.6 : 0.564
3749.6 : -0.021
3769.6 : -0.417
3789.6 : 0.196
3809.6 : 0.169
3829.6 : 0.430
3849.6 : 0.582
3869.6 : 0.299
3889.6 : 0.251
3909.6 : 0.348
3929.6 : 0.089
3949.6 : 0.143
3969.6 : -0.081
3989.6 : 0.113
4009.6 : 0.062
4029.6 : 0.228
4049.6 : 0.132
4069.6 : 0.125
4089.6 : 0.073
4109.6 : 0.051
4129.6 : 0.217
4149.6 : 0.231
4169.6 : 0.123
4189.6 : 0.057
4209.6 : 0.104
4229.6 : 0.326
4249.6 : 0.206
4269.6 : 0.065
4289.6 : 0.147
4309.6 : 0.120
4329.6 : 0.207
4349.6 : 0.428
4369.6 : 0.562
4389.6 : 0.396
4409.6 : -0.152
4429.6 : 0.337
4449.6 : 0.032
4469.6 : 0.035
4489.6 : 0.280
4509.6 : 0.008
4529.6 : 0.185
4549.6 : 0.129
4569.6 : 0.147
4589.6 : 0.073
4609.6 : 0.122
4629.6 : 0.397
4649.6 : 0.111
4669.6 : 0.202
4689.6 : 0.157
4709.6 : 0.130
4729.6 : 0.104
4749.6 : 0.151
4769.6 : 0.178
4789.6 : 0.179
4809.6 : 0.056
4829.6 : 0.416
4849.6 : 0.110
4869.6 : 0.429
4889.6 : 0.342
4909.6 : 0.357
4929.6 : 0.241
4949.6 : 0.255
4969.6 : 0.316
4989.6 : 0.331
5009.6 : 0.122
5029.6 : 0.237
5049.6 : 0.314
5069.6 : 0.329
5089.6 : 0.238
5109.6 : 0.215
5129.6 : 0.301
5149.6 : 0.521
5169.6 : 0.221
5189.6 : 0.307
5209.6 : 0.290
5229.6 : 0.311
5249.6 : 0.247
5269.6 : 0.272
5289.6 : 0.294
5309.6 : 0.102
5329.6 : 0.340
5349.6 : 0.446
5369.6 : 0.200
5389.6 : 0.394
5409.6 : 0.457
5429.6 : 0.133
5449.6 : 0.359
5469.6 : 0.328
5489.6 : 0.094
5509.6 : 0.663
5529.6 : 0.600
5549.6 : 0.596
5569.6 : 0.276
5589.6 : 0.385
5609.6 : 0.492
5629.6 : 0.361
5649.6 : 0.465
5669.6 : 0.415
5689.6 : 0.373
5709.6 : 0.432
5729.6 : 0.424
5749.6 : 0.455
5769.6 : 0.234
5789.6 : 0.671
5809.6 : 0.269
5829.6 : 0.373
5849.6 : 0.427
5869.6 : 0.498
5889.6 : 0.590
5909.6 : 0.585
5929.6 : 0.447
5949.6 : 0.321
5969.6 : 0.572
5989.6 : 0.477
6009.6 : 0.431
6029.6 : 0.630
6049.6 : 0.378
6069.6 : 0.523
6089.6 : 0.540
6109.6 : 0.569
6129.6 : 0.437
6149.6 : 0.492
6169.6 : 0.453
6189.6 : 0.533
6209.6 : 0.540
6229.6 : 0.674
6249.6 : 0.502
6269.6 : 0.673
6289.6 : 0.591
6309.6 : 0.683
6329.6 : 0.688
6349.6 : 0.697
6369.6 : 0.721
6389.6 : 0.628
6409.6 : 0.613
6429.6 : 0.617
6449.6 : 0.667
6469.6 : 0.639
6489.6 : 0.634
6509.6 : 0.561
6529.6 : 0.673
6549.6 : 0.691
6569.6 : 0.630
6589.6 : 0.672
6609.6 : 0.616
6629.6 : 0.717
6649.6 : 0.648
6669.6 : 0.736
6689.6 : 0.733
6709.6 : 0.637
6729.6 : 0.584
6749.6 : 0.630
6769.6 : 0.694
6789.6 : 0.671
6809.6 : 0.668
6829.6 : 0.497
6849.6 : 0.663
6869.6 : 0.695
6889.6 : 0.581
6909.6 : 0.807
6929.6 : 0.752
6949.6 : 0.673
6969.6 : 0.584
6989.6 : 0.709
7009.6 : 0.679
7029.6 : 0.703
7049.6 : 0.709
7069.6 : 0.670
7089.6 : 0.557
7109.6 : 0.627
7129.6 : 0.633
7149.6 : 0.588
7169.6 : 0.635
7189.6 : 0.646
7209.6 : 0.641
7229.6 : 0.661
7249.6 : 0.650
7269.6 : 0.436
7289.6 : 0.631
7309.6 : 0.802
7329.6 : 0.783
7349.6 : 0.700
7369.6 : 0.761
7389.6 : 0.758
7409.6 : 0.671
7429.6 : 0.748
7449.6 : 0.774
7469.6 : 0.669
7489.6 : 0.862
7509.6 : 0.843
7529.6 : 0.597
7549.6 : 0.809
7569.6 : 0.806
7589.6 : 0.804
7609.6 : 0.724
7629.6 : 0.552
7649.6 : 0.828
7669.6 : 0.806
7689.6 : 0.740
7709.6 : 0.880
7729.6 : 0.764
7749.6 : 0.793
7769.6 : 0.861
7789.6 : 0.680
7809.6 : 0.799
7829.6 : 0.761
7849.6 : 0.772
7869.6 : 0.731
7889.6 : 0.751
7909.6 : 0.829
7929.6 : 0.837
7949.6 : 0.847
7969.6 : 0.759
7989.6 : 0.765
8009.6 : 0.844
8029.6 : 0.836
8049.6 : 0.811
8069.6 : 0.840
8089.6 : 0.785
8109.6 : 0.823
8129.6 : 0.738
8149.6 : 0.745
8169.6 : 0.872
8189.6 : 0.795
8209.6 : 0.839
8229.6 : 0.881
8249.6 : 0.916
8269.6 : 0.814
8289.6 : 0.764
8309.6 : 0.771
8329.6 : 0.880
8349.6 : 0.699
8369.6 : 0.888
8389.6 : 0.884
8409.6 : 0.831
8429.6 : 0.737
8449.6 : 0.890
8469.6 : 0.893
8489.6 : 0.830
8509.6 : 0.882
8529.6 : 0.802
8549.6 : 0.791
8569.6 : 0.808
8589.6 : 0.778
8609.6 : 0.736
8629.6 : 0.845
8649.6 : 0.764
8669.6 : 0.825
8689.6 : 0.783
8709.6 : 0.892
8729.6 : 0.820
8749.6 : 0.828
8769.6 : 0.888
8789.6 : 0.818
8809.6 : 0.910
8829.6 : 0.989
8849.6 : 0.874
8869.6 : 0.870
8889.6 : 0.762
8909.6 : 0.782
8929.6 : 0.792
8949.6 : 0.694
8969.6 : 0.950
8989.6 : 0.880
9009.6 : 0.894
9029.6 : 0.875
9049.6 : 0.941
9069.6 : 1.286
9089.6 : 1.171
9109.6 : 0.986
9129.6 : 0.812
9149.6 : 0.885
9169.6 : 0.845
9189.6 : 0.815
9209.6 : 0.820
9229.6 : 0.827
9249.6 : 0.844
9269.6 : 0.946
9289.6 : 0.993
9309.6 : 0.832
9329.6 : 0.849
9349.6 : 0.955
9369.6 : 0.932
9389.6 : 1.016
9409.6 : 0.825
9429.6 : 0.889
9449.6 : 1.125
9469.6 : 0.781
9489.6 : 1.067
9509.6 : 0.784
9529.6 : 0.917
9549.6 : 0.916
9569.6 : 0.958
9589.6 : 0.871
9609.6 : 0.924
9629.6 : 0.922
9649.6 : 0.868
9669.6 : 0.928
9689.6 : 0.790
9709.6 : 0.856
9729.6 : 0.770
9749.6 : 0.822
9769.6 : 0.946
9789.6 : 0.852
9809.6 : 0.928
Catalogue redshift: 0.381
